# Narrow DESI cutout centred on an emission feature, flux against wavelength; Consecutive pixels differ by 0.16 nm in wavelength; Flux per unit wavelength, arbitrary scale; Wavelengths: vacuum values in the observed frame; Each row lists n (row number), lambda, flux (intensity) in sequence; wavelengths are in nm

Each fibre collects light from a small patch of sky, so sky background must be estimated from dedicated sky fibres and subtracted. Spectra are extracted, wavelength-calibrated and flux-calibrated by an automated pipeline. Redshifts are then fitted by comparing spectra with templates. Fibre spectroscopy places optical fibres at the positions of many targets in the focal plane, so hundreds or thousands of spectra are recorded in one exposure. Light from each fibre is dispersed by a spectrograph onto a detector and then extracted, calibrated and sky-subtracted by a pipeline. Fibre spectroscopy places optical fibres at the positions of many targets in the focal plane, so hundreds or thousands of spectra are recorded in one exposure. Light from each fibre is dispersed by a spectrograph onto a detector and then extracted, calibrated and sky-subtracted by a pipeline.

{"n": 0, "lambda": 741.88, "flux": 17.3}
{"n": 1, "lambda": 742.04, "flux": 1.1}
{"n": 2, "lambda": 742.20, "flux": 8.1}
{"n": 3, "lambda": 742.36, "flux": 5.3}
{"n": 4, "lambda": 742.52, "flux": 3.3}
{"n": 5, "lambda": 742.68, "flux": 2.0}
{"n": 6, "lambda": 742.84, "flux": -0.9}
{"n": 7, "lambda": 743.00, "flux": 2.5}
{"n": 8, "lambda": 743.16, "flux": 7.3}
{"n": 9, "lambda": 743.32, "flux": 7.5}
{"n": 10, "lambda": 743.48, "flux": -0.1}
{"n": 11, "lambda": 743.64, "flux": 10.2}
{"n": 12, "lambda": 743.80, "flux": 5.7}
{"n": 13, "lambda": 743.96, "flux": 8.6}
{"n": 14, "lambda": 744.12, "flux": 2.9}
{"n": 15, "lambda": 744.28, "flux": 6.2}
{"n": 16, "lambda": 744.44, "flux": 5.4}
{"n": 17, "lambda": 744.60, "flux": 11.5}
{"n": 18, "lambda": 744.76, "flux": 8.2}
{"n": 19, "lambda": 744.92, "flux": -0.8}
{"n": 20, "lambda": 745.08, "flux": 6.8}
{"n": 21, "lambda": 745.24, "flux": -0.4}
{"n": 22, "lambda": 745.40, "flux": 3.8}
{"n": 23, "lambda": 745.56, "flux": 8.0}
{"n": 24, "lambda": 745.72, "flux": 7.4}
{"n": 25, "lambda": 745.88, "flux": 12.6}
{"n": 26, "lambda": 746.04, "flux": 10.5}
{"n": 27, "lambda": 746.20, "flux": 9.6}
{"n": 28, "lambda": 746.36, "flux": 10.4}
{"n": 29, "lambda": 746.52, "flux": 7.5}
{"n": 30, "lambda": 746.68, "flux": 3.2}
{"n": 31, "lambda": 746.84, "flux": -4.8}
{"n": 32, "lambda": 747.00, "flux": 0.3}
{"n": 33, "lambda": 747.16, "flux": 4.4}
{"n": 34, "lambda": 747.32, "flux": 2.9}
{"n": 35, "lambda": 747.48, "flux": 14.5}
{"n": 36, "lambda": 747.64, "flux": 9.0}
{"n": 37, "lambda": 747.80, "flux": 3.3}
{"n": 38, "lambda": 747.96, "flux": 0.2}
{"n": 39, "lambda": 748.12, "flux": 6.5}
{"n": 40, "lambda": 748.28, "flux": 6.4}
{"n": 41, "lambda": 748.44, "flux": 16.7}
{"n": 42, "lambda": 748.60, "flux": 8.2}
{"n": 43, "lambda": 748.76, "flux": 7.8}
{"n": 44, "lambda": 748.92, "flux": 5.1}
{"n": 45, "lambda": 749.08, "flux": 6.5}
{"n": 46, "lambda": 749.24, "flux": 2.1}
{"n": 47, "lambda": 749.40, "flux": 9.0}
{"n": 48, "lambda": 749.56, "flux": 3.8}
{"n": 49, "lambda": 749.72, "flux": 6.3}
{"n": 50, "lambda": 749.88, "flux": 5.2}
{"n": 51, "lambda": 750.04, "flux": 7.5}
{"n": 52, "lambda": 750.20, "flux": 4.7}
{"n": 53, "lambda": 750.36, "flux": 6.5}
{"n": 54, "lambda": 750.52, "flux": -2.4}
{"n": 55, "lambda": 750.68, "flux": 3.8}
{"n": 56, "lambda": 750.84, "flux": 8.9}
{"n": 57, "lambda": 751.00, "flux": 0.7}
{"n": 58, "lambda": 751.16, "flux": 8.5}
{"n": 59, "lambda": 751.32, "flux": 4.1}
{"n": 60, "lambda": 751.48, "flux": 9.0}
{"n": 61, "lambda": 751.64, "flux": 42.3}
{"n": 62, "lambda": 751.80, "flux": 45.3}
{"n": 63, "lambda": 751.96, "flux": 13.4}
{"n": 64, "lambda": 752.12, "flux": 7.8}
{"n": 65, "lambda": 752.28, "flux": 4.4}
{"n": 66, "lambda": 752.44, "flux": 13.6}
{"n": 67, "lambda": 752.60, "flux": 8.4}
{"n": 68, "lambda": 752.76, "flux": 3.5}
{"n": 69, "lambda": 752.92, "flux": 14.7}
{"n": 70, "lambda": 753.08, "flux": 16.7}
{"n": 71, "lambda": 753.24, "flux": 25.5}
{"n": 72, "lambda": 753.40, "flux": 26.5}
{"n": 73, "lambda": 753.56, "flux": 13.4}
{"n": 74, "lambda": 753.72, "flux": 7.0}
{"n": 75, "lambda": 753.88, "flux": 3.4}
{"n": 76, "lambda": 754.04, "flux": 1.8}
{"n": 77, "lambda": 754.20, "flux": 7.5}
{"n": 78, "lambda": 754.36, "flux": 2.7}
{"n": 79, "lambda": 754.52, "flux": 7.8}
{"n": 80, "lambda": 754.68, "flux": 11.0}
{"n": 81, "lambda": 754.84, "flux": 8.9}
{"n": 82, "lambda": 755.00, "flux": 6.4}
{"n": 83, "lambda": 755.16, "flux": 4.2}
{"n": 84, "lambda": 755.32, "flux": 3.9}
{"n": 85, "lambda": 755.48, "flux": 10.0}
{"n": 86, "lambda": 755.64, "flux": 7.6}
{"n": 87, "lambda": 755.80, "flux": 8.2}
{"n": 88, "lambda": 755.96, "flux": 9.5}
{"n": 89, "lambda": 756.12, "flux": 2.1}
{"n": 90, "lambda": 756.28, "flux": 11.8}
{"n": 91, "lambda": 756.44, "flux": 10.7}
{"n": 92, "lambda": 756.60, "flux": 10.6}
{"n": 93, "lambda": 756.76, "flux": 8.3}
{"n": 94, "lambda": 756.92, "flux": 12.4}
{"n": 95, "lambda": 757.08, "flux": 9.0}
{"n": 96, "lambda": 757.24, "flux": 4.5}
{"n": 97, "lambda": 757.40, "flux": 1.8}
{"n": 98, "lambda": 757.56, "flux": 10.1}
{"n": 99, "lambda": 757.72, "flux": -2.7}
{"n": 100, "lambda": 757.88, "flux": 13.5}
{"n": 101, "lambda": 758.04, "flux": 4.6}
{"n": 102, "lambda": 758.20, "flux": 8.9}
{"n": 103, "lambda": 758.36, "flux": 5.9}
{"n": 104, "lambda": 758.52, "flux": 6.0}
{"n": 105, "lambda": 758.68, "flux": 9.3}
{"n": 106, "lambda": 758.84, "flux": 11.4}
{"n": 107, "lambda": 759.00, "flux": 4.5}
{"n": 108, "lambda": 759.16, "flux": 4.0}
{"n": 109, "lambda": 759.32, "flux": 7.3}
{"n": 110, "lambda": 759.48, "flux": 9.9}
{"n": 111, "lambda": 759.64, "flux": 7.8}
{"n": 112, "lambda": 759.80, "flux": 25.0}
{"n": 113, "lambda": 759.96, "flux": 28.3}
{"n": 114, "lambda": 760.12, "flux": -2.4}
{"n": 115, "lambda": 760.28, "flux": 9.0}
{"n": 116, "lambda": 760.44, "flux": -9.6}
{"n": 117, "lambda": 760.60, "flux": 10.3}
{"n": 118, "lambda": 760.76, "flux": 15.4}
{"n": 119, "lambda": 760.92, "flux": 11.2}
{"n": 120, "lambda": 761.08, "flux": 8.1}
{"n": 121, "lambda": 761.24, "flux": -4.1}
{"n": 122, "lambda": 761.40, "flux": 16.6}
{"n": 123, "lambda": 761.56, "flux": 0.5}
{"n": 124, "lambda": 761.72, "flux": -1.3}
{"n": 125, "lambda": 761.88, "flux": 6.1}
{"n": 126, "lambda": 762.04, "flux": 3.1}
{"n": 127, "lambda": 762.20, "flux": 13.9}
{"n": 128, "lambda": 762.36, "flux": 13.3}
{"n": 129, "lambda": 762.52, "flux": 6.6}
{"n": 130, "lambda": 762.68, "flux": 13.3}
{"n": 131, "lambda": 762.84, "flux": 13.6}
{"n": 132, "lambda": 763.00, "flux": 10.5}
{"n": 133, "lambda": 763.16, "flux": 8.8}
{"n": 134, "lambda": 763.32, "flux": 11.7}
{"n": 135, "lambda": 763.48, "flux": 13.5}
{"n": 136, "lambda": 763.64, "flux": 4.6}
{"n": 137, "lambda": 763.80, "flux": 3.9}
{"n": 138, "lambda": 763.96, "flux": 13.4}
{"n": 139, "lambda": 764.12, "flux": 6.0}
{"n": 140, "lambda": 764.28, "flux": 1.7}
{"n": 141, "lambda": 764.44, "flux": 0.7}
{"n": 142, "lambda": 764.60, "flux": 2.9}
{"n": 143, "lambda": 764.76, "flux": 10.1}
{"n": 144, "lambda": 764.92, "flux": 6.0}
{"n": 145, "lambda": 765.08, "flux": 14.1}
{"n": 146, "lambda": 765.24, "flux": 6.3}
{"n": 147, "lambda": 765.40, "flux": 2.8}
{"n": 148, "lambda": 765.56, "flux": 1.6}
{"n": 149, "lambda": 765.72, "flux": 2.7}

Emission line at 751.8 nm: [S II] 6716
